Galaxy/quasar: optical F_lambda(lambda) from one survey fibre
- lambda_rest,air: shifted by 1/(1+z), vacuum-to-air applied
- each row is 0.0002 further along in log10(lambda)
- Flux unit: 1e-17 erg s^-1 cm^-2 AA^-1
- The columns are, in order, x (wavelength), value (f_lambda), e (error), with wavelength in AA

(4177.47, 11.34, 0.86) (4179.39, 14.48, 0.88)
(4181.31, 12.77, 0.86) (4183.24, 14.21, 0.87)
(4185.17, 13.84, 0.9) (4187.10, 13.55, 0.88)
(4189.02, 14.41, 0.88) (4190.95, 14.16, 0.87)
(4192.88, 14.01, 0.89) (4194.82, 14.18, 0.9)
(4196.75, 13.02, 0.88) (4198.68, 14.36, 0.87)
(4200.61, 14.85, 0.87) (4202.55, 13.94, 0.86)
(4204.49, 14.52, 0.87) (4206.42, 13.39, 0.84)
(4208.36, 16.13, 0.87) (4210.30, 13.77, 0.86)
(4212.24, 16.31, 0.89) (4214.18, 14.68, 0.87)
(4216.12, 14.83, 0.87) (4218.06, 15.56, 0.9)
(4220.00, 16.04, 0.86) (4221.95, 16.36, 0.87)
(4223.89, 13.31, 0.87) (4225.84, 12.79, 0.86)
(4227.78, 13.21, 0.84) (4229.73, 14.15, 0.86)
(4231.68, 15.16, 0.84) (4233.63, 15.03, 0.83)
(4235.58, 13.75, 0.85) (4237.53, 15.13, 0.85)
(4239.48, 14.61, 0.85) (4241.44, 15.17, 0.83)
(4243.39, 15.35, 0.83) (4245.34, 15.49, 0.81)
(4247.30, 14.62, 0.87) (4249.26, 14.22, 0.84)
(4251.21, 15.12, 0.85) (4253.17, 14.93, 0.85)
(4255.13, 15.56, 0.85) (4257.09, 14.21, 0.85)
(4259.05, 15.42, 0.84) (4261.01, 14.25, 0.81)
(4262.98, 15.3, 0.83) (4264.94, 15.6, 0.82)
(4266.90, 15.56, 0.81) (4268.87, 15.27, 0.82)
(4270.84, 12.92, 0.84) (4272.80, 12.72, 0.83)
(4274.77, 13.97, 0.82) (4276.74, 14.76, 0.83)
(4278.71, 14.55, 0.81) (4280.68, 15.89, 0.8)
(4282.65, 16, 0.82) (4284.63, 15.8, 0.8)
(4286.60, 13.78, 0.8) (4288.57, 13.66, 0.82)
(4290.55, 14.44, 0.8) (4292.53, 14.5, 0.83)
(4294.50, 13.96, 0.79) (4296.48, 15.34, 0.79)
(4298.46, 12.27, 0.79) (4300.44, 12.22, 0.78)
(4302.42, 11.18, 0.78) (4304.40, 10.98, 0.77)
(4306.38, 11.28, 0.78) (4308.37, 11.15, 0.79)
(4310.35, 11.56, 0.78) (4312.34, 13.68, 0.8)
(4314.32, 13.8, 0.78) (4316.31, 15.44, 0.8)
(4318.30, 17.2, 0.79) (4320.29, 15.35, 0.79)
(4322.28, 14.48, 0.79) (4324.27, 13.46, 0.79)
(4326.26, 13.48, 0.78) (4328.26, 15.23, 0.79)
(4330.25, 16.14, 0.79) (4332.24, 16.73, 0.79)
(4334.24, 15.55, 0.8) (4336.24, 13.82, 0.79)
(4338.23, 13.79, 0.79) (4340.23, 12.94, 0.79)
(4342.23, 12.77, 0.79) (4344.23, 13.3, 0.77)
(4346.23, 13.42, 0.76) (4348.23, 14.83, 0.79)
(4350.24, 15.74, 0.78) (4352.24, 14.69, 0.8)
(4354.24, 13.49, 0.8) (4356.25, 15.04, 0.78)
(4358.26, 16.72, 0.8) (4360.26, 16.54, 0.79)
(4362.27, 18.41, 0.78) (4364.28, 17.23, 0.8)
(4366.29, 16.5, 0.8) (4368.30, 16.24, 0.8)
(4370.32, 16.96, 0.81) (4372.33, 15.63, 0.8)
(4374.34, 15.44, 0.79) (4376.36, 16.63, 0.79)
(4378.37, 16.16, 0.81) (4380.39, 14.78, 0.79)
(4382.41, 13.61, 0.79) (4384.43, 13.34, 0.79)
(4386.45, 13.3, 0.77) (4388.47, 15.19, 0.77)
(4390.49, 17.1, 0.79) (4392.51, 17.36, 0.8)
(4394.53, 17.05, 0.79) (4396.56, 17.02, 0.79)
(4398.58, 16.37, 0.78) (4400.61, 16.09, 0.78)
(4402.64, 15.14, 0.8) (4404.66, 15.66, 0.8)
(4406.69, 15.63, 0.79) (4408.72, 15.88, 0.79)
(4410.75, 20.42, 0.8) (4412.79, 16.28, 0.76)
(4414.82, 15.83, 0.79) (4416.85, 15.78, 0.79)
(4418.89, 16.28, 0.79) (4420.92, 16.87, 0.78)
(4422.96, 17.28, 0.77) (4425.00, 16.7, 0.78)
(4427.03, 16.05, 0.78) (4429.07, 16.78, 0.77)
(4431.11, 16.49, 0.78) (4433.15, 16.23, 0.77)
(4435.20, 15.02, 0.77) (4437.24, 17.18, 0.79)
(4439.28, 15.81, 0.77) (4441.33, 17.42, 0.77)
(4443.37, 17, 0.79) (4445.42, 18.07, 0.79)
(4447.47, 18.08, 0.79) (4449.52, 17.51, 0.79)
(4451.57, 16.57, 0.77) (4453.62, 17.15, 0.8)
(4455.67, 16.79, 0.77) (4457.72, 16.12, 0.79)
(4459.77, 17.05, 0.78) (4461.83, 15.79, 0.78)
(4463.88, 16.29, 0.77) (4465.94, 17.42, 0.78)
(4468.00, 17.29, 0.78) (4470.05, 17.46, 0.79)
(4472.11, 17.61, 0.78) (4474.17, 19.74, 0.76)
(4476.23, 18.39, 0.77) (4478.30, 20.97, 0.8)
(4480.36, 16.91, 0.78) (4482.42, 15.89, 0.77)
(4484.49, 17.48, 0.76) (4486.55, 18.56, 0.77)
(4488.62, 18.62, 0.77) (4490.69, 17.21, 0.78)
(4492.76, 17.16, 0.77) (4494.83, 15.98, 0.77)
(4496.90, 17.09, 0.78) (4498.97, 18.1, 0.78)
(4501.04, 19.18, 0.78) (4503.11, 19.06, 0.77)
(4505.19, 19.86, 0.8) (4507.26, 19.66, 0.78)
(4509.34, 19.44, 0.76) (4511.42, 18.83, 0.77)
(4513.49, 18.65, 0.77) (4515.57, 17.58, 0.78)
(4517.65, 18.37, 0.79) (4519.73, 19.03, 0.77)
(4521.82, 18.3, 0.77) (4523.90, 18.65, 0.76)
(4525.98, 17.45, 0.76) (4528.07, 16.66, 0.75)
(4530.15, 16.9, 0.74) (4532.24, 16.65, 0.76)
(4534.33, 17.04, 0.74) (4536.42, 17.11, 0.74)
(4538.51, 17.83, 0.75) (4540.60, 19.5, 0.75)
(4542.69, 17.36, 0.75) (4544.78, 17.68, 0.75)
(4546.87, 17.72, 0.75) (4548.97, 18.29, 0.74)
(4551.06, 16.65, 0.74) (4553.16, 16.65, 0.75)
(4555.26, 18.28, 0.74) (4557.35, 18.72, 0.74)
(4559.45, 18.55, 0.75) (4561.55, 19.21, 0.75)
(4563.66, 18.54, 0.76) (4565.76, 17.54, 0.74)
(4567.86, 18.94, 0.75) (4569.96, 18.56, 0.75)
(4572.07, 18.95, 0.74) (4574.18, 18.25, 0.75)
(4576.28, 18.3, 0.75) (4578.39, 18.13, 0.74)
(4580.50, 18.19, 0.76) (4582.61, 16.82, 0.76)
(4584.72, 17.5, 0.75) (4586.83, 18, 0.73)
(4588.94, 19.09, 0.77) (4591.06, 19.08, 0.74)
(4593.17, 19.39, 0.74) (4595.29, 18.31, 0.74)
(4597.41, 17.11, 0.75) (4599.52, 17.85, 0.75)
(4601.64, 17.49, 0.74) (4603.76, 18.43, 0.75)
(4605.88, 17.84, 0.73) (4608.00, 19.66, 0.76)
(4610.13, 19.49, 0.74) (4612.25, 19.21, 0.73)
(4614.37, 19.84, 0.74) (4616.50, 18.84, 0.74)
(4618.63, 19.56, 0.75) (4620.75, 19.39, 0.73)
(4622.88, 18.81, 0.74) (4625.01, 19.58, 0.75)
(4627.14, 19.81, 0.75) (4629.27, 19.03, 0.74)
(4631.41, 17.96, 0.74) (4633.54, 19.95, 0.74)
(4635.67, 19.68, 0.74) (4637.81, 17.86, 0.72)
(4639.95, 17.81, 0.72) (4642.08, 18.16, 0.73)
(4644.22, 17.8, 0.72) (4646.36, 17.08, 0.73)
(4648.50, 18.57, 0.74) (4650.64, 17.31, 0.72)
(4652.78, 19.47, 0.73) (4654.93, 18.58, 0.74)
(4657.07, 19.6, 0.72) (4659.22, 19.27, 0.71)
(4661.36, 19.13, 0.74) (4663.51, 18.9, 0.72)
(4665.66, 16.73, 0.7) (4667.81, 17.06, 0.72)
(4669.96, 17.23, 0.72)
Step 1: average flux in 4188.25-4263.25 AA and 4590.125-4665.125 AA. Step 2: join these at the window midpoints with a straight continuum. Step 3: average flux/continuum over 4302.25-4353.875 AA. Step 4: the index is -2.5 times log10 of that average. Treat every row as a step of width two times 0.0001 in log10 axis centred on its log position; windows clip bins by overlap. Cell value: 0.126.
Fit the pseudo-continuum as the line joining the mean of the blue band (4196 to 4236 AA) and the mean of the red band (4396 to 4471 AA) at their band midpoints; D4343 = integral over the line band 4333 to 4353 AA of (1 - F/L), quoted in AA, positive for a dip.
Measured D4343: 2.1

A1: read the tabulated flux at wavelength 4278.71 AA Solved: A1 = 14.55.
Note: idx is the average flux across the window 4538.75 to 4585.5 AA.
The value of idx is 18.1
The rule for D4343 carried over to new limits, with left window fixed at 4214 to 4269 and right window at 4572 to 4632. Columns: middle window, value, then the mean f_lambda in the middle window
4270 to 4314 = 5.4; 13.5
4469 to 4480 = -0.9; 18.7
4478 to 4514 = -1.4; 18.2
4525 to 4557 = 0.9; 17.5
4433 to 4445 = 0.3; 16.5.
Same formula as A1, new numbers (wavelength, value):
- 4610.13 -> 19.49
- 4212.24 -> 16.31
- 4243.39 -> 15.35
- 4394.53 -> 17.05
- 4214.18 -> 14.68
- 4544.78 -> 17.68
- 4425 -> 16.7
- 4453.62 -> 17.15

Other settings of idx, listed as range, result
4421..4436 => 16.4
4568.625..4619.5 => 18.5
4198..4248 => 14.7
